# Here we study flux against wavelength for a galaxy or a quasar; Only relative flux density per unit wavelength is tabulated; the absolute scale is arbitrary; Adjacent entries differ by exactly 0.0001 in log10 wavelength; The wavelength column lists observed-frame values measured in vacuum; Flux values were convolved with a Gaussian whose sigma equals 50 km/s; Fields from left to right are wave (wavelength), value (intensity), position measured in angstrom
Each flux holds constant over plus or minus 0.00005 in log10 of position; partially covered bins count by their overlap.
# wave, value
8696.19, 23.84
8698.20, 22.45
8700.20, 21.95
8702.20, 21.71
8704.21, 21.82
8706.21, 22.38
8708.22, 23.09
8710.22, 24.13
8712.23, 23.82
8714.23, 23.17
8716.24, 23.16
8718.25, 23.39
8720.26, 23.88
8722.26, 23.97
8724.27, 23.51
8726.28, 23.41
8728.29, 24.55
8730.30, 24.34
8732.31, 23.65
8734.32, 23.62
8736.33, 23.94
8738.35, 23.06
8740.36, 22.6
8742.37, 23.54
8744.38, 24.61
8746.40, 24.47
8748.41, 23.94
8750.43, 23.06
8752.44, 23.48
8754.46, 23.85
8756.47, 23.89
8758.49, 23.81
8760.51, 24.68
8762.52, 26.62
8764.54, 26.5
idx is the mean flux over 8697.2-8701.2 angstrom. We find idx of 22.2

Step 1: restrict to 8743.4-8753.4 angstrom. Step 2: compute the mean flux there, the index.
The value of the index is 23.9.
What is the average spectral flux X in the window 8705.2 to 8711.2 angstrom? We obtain 23.2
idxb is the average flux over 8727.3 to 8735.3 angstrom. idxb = 24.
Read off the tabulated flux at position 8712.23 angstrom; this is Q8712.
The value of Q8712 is 23.82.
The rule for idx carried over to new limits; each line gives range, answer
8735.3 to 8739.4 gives 23.5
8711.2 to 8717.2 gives 23.4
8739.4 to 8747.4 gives 23.8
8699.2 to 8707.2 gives 22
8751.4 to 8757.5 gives 23.7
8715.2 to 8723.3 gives 23.6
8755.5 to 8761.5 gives 24.1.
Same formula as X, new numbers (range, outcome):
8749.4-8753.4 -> 23.3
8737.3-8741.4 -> 22.8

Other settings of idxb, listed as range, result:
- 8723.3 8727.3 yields 23.5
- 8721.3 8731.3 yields 23.9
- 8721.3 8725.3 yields 23.7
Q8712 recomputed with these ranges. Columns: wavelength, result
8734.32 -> 23.62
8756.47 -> 23.89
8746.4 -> 24.47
